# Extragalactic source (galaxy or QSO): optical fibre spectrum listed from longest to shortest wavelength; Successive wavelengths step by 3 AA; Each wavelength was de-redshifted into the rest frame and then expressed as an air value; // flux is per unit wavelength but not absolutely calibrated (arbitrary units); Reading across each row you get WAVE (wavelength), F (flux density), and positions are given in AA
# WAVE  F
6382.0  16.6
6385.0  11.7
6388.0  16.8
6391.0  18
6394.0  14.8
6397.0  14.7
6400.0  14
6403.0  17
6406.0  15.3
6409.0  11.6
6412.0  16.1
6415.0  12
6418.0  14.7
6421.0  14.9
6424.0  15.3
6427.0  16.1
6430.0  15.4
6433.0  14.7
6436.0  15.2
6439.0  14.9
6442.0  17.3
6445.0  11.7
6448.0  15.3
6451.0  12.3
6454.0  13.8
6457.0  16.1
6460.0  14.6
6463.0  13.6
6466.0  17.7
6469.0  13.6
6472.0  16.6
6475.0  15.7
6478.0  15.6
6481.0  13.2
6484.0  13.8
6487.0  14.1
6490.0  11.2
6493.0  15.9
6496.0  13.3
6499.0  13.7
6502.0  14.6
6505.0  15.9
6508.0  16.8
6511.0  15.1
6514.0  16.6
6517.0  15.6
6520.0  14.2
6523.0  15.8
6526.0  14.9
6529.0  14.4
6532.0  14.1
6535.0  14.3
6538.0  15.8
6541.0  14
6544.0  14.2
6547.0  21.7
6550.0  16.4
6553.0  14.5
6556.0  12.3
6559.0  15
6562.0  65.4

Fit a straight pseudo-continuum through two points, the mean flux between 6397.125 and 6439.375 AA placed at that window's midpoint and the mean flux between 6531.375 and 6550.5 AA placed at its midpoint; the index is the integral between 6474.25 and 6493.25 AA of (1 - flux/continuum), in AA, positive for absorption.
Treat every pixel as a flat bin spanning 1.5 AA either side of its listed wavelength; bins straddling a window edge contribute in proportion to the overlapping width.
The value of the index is 1.6 AA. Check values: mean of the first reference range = 14.8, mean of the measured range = 14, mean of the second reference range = 15.8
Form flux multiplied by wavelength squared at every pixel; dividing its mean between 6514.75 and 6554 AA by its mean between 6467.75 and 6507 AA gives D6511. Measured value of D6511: 1.08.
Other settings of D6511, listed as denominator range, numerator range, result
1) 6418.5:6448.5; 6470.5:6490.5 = 0.97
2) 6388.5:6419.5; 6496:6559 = 1.06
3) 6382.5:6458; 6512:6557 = 1.07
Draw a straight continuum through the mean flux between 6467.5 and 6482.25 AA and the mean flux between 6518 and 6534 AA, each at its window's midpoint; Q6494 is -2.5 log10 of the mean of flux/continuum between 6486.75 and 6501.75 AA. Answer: 0.09 mag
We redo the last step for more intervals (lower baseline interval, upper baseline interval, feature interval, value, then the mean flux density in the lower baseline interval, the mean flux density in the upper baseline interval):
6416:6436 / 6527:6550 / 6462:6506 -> 0.056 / 15.1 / 15.5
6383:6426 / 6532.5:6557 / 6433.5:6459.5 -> 0.030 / 14.8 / 15.4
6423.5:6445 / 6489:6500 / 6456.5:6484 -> -0.058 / 15.3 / 13.6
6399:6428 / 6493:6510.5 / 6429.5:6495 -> 0.016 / 14.7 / 15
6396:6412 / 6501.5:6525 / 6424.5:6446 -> -0.015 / 14.7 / 15.6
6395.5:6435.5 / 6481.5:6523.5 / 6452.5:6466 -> -0.011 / 14.8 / 14.7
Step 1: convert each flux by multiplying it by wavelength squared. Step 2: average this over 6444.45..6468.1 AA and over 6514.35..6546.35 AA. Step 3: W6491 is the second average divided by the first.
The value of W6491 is 1.06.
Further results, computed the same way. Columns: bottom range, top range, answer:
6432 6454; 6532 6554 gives 1.13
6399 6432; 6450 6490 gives 1.00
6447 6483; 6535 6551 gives 1.12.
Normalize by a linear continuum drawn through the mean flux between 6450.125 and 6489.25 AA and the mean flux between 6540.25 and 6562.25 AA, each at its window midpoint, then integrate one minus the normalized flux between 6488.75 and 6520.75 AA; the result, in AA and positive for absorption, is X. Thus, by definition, 3.6 AA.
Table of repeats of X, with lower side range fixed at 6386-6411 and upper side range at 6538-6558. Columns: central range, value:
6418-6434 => 0.0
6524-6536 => 0.8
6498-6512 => 0.1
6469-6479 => -0.2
